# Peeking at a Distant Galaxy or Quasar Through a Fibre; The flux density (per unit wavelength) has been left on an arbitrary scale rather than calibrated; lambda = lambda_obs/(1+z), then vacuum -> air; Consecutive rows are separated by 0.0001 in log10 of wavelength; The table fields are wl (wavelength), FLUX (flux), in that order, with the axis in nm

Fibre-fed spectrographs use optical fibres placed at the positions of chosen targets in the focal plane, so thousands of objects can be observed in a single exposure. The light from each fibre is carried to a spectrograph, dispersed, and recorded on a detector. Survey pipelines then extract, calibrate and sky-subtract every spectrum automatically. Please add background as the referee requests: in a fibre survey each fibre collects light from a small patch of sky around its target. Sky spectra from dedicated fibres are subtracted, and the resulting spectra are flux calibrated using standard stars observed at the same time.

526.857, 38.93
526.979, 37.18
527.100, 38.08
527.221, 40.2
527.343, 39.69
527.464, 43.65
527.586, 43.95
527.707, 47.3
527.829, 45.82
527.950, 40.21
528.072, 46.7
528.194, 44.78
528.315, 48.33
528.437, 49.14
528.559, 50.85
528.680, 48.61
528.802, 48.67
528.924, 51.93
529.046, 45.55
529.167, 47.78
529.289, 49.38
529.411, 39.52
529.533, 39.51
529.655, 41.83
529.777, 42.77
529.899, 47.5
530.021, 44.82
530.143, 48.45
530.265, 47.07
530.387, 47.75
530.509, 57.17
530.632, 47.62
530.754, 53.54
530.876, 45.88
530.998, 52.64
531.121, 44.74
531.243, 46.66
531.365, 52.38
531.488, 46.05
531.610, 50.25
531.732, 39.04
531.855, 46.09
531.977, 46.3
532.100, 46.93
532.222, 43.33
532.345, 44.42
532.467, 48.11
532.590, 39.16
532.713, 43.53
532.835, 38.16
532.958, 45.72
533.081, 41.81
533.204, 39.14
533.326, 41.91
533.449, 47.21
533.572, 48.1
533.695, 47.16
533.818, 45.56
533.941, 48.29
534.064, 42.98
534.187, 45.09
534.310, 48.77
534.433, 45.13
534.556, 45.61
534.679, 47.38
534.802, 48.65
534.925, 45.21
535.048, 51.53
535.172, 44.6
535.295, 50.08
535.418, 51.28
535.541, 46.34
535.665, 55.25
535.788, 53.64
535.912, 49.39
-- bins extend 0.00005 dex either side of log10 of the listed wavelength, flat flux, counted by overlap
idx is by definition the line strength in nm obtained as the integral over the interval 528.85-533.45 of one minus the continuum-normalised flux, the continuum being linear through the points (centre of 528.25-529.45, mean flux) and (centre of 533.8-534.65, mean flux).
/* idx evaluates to 0.14 nm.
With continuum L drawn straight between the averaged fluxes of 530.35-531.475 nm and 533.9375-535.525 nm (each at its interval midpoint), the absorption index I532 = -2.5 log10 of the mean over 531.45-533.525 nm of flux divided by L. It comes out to 0.11 mag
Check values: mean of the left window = 49.7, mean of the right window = 47.2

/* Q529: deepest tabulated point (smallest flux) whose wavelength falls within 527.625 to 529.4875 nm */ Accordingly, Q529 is 39.52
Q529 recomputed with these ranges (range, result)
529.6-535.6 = 38.16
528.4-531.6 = 39.51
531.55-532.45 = 39.04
